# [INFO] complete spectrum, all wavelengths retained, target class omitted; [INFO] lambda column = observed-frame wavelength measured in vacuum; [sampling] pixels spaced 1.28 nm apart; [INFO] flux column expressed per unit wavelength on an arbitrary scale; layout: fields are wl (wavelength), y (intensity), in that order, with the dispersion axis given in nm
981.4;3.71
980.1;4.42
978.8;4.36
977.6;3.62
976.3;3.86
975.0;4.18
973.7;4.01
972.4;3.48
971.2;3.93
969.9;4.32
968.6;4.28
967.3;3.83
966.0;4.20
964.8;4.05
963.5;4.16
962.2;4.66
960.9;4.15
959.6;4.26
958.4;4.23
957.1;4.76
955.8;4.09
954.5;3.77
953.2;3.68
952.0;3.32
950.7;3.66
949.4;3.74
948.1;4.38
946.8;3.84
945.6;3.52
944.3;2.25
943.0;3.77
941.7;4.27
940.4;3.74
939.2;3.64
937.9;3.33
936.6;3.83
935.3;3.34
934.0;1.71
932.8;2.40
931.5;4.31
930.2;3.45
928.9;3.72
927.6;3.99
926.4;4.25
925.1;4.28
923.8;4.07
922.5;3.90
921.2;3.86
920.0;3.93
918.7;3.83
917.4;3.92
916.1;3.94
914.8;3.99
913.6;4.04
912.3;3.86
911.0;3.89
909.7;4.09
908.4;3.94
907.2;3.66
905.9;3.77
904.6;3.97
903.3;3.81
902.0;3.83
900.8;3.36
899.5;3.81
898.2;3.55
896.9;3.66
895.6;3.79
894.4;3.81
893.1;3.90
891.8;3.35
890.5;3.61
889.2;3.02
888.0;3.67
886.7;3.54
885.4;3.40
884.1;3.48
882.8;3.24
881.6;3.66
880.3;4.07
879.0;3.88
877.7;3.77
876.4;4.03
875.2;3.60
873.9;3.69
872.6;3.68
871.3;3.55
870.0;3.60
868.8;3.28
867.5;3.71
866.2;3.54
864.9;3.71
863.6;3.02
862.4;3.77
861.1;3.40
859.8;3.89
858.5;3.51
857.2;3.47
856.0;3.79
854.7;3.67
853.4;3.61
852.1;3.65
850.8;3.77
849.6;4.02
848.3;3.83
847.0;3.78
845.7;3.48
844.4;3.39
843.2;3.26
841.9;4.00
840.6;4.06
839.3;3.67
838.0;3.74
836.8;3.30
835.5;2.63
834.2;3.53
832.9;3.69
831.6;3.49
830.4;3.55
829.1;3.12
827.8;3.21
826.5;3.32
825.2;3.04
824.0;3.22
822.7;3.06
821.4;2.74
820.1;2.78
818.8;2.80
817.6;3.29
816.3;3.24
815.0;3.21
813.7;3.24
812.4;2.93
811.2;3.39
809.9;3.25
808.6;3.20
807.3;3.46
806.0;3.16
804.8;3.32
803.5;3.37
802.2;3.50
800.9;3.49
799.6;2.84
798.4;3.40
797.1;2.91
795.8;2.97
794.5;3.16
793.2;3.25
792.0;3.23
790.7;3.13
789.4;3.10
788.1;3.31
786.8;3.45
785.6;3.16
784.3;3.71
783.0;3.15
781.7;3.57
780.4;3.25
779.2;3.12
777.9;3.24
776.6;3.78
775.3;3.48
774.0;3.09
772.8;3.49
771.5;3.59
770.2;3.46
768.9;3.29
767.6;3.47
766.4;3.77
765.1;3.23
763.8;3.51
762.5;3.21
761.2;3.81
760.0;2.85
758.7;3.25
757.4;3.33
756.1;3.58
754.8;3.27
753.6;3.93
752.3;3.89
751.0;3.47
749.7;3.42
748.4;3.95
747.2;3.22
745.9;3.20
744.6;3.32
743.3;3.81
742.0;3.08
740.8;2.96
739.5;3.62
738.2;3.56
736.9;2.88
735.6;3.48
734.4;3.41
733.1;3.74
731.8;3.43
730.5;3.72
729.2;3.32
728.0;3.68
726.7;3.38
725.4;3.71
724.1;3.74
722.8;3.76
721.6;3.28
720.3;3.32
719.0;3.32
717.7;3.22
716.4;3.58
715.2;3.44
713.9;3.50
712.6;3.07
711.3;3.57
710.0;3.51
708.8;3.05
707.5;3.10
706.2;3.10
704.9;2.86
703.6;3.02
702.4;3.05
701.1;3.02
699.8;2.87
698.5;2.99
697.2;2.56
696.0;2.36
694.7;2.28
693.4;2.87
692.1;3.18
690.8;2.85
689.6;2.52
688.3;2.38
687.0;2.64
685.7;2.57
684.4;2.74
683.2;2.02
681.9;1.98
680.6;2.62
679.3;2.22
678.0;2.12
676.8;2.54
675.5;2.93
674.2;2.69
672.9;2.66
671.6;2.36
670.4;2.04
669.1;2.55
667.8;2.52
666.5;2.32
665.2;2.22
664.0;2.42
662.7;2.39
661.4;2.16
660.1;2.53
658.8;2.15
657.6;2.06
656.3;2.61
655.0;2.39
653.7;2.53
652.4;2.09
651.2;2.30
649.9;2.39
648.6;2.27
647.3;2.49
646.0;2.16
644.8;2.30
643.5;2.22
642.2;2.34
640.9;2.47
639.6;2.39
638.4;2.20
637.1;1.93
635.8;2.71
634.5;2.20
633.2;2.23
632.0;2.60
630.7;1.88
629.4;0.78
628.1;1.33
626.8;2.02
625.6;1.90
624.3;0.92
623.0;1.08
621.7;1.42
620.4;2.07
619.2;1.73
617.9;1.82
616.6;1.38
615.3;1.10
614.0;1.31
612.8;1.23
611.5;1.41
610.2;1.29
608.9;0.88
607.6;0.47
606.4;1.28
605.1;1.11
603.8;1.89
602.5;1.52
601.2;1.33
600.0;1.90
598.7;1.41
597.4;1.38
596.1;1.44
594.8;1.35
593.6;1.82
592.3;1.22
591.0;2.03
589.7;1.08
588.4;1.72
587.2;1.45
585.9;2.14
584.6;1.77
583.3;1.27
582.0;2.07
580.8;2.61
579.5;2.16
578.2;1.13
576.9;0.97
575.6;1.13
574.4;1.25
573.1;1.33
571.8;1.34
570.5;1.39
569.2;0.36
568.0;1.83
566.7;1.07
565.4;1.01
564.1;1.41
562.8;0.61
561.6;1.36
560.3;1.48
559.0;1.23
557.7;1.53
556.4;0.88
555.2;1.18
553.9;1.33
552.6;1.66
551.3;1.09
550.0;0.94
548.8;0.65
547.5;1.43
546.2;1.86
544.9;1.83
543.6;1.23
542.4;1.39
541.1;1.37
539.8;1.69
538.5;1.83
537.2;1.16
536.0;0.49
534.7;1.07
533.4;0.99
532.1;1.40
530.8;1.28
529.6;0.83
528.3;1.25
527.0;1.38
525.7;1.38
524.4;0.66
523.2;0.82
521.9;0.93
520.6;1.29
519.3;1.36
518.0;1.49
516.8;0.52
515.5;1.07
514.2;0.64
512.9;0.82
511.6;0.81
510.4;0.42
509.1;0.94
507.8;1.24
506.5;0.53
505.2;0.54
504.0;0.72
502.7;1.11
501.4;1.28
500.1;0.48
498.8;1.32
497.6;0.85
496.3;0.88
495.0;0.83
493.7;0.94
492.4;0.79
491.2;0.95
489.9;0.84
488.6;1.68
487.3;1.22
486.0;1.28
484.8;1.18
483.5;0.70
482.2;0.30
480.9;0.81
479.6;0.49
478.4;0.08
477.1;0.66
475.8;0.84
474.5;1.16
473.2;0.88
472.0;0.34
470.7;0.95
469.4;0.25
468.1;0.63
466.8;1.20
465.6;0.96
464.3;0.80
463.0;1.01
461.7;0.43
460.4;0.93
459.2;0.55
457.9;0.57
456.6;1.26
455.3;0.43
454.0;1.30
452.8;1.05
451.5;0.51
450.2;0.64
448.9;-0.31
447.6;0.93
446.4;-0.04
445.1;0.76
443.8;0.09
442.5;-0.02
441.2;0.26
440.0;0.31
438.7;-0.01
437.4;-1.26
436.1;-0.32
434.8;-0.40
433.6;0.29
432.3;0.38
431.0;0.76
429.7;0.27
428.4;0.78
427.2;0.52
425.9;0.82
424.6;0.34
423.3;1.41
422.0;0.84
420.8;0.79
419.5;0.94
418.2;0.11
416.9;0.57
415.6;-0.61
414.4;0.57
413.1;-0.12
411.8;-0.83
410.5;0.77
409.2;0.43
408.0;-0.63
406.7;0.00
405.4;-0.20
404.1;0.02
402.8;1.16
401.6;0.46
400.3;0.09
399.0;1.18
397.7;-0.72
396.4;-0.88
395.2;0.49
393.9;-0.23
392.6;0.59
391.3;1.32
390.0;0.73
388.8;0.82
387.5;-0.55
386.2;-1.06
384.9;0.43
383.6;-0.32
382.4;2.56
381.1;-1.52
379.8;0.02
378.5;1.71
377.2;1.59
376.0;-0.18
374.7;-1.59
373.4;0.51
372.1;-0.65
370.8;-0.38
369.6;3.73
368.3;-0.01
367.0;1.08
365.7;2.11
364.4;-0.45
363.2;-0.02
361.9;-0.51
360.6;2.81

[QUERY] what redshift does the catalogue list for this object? 0.585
